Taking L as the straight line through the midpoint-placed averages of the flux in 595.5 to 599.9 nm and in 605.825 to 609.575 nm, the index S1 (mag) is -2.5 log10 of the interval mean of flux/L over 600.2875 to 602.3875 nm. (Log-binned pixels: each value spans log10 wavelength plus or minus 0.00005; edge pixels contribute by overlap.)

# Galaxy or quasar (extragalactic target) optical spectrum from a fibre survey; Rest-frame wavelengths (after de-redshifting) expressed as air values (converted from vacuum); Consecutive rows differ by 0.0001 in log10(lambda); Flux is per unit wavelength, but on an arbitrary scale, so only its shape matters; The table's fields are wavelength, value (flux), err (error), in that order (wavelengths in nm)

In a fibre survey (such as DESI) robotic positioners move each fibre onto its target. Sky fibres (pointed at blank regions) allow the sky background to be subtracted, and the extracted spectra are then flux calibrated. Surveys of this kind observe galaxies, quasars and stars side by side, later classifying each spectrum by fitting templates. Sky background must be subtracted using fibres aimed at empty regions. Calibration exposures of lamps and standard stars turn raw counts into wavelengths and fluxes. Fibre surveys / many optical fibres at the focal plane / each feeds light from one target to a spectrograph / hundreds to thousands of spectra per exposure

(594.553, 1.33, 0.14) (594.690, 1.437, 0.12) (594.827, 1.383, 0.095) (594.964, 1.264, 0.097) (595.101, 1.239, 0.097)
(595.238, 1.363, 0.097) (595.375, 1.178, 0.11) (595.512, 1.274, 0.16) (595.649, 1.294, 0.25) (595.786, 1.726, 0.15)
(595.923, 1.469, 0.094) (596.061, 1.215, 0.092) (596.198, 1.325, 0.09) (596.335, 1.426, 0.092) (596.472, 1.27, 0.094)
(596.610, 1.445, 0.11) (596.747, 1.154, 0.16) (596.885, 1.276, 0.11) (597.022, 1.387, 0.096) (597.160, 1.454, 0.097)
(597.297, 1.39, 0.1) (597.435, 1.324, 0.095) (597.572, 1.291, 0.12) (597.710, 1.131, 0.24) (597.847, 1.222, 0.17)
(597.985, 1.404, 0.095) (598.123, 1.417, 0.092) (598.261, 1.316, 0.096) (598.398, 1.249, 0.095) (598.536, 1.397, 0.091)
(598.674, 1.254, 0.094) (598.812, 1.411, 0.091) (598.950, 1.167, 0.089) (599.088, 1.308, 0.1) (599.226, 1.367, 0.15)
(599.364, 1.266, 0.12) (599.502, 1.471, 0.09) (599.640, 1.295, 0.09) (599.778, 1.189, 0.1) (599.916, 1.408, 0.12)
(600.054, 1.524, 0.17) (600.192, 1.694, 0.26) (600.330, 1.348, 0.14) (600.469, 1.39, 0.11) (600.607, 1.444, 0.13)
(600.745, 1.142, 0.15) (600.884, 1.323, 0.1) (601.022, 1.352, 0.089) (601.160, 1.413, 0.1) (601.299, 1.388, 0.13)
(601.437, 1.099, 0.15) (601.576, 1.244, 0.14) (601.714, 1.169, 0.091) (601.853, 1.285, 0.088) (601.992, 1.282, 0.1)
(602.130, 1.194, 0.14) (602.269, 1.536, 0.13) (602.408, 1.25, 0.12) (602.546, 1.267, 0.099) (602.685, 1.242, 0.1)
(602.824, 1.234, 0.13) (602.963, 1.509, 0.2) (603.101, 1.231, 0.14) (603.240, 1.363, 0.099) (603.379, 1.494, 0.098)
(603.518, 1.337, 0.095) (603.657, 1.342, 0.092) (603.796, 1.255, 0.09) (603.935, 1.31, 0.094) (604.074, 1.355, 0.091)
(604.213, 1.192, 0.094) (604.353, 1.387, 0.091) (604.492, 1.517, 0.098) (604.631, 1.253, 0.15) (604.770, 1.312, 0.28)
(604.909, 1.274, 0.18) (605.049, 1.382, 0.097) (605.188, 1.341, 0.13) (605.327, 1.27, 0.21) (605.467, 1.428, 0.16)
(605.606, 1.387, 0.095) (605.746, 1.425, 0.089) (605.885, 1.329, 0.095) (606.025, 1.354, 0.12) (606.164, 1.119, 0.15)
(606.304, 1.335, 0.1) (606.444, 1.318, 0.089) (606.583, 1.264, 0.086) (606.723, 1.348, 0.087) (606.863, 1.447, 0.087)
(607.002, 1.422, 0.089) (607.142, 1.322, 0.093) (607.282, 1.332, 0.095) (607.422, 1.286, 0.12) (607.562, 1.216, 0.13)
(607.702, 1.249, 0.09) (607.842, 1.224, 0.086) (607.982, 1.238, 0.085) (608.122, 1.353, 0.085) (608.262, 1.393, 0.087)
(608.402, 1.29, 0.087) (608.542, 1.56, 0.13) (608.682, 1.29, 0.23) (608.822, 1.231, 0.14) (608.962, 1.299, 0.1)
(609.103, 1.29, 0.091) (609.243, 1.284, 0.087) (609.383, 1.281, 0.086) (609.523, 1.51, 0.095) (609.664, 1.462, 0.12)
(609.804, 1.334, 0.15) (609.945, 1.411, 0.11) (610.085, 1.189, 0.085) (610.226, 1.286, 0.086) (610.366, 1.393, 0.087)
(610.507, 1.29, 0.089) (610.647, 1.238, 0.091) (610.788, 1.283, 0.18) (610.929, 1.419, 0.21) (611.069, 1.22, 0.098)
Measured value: 0.02 mag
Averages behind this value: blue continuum 1.33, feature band 1.3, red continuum 1.32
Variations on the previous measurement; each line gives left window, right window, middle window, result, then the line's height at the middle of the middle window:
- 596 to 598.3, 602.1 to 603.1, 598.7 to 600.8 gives -0.03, 1.32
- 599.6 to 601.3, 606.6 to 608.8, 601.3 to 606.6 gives 0.03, 1.35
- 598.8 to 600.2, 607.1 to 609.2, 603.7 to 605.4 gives 0.00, 1.33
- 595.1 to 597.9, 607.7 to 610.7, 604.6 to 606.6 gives 0.00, 1.33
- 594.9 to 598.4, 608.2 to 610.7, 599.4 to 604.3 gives 0.00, 1.33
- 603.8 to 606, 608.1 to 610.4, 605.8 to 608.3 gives 0.03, 1.34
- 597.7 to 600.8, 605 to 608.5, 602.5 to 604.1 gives 0.00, 1.33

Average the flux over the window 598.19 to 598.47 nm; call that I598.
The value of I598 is 1.29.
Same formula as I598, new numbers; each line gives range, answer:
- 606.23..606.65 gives 1.3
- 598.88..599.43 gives 1.28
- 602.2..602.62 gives 1.35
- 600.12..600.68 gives 1.47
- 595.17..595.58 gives 1.27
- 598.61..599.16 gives 1.28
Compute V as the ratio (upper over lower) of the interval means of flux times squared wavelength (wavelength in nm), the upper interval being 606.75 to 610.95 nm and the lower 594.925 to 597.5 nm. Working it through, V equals 1.03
